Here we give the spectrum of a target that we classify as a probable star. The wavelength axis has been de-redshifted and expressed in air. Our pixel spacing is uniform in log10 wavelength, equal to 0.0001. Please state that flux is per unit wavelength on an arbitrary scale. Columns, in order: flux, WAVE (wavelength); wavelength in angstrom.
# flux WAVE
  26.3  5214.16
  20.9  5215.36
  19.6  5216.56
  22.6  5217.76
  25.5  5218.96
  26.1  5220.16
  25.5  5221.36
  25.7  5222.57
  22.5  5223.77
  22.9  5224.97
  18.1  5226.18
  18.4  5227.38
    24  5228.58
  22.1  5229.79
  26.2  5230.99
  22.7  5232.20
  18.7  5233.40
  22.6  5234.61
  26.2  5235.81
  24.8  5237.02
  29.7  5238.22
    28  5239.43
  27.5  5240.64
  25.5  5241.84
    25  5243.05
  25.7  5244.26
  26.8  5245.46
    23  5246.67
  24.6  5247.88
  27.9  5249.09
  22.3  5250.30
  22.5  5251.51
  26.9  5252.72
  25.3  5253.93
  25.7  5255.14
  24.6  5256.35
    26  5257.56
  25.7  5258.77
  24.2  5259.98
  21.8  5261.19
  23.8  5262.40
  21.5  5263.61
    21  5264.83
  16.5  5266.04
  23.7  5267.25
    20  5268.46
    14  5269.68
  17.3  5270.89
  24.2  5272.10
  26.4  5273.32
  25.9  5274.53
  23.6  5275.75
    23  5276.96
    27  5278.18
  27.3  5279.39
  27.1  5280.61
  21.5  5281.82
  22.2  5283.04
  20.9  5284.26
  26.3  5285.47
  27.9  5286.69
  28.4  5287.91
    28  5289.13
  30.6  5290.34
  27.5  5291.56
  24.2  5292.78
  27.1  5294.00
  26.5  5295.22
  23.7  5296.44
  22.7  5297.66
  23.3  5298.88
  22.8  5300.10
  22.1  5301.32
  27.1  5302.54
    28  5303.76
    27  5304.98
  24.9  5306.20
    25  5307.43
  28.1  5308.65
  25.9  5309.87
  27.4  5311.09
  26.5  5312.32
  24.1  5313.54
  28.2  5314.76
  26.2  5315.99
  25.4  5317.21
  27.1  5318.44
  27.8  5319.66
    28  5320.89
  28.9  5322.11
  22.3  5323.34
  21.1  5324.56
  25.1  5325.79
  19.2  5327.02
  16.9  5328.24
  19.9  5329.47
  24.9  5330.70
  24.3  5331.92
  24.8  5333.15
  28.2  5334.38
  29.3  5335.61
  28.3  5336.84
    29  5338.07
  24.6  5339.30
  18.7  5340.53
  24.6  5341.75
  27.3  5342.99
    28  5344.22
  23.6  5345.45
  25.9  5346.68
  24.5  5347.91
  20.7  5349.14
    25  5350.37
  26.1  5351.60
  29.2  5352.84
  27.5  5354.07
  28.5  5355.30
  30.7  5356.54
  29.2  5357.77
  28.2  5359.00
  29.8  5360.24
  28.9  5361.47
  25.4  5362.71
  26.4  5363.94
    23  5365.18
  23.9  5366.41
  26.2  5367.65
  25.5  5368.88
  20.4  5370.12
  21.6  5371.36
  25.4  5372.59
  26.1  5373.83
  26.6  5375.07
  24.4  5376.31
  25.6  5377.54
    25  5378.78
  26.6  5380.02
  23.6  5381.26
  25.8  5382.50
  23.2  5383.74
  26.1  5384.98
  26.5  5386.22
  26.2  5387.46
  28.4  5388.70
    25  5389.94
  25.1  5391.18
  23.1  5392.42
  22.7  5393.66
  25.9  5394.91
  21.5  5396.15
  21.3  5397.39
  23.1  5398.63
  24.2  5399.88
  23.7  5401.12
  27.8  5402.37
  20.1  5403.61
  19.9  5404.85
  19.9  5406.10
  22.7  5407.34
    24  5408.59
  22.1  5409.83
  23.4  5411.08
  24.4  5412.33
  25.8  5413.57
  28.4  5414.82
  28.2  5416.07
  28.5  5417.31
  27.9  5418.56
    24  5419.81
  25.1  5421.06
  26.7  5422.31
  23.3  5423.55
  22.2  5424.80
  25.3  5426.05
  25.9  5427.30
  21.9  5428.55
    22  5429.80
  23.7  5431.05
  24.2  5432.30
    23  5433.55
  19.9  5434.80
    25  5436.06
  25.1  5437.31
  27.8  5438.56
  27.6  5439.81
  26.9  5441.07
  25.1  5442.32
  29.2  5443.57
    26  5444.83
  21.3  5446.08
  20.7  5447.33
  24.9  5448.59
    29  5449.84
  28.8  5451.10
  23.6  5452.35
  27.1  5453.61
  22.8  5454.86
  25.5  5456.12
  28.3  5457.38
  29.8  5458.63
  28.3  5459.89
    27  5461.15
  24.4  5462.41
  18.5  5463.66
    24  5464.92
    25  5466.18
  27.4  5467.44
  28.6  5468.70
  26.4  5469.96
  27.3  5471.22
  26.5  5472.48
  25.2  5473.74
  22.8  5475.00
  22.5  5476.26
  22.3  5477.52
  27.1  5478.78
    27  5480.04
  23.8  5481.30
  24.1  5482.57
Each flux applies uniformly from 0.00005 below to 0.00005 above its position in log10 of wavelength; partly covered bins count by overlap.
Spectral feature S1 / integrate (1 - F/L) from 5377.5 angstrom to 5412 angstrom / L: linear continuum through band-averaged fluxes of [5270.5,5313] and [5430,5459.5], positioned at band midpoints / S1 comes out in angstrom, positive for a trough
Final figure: 1.9 angstrom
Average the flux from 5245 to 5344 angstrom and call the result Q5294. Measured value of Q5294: 24.7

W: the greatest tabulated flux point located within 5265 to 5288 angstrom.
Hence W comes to 28.4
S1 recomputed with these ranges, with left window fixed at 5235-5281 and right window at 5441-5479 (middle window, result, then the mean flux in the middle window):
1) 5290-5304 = -0.5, 25.3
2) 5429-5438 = 0.7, 23.3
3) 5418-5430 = 0.4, 24.5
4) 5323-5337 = 0.6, 23.6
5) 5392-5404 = 0.8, 23.4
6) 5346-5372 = -1.2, 26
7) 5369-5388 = 0.1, 24.9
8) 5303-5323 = -1.7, 26.7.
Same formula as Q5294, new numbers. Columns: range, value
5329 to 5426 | 25.2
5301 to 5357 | 25.6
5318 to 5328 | 24.6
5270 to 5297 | 25.2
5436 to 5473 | 25.9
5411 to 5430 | 25.3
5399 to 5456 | 24.6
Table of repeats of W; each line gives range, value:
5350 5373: 30.7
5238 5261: 29.7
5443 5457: 29.2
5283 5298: 30.6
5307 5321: 28.2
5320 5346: 29.3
